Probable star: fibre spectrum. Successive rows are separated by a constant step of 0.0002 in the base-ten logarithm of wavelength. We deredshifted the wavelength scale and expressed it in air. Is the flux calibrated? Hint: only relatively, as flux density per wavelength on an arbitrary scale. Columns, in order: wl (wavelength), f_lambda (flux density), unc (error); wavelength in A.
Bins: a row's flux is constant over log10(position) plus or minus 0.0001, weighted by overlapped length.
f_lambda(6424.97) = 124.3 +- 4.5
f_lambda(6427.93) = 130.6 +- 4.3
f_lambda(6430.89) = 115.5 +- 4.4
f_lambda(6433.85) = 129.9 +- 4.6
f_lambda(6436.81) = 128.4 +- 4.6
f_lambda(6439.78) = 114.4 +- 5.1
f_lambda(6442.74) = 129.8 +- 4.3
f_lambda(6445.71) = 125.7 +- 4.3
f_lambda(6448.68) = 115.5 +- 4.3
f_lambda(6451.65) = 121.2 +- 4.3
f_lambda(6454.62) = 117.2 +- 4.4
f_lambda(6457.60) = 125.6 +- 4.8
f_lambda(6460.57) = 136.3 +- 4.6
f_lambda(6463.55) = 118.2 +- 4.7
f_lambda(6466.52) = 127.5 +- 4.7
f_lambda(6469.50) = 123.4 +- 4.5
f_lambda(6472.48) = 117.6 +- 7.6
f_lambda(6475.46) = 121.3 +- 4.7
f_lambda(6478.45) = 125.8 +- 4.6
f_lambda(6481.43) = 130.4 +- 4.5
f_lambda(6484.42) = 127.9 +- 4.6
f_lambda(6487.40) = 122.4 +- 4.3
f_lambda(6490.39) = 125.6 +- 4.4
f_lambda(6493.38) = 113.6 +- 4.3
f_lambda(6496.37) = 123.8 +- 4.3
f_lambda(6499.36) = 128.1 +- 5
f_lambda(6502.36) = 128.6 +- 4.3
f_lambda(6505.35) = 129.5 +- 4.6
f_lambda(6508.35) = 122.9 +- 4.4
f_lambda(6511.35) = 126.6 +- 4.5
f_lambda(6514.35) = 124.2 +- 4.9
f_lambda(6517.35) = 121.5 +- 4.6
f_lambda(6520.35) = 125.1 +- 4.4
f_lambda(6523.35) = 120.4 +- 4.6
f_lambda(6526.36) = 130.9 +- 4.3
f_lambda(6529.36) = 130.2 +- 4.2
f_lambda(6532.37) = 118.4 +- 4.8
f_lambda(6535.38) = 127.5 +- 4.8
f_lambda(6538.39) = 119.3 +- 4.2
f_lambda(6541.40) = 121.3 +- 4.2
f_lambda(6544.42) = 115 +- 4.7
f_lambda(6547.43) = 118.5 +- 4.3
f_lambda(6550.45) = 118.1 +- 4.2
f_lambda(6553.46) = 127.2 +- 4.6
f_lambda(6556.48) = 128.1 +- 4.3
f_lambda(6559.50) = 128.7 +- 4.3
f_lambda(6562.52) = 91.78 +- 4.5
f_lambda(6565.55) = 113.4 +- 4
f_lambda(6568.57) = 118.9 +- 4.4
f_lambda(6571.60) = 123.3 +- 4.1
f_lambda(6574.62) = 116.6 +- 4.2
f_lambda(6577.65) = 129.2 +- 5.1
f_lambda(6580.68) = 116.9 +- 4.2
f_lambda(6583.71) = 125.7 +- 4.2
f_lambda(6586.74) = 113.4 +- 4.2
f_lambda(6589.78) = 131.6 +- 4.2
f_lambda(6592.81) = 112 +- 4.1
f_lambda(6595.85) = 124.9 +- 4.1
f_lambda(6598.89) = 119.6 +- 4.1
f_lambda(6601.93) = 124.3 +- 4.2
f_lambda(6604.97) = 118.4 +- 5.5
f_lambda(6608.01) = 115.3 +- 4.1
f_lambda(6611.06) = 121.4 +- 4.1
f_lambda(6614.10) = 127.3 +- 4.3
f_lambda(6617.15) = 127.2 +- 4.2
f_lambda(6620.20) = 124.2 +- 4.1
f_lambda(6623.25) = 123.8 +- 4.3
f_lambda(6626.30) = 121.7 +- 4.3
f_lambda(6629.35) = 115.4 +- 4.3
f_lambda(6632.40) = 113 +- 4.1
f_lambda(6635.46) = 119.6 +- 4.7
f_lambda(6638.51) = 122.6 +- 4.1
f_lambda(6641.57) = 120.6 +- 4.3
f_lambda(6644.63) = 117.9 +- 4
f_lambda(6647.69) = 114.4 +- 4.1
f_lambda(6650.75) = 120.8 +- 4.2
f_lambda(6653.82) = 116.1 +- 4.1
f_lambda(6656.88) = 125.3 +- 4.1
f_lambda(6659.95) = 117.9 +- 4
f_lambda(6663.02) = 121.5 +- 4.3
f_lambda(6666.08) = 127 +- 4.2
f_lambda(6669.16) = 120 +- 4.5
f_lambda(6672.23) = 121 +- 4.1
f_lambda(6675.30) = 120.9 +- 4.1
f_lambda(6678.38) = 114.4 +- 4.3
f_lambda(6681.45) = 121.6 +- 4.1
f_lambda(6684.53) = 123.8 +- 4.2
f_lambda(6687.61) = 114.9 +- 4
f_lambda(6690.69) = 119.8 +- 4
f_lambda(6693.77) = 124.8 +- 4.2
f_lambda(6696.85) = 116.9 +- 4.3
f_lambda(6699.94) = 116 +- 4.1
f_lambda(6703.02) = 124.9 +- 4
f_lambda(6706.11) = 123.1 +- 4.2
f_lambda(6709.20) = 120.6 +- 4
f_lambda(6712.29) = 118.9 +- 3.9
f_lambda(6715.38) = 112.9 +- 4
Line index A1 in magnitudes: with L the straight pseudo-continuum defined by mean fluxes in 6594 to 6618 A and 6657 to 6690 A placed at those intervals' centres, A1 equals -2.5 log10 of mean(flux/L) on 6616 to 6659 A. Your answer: 0.01 mag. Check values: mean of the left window 122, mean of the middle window 120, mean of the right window 120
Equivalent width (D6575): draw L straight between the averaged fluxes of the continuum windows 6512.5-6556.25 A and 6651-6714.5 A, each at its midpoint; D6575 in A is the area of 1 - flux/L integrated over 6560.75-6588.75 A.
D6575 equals 1.2 A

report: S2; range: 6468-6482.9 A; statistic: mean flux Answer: 124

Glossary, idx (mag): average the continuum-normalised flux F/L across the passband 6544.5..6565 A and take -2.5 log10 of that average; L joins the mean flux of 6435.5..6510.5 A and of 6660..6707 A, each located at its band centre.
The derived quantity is 0.040 mag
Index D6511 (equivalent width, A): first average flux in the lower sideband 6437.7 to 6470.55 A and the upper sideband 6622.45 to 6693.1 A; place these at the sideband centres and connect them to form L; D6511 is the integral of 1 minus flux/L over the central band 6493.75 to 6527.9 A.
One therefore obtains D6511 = -0.8 A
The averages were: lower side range 123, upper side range 120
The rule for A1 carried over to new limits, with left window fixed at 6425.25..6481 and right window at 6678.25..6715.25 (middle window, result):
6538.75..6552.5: 0.03 mag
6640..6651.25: 0.02 mag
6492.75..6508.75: -0.02 mag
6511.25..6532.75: -0.02 mag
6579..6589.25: 0.01 mag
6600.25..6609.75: 0.02 mag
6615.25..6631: -0.01 mag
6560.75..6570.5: 0.12 mag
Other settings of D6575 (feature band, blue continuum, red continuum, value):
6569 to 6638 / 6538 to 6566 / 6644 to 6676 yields -1.1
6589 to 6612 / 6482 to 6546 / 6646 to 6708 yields 0.3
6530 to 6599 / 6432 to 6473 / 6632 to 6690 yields 0.8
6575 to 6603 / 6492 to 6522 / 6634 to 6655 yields -0.1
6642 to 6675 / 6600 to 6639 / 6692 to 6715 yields 0.1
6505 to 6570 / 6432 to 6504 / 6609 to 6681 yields 0.6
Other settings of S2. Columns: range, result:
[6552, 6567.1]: 118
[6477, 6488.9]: 127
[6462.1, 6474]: 122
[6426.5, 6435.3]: 125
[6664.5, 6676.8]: 122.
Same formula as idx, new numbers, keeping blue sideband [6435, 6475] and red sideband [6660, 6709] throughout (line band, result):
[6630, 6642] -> 0.023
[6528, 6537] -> -0.025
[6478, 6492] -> -0.031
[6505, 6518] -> -0.019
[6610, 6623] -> -0.032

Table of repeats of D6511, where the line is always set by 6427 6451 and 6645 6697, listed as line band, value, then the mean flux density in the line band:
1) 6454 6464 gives -0.2 A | 125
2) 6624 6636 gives 0.3 A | 118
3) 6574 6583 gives 0.0 A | 122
